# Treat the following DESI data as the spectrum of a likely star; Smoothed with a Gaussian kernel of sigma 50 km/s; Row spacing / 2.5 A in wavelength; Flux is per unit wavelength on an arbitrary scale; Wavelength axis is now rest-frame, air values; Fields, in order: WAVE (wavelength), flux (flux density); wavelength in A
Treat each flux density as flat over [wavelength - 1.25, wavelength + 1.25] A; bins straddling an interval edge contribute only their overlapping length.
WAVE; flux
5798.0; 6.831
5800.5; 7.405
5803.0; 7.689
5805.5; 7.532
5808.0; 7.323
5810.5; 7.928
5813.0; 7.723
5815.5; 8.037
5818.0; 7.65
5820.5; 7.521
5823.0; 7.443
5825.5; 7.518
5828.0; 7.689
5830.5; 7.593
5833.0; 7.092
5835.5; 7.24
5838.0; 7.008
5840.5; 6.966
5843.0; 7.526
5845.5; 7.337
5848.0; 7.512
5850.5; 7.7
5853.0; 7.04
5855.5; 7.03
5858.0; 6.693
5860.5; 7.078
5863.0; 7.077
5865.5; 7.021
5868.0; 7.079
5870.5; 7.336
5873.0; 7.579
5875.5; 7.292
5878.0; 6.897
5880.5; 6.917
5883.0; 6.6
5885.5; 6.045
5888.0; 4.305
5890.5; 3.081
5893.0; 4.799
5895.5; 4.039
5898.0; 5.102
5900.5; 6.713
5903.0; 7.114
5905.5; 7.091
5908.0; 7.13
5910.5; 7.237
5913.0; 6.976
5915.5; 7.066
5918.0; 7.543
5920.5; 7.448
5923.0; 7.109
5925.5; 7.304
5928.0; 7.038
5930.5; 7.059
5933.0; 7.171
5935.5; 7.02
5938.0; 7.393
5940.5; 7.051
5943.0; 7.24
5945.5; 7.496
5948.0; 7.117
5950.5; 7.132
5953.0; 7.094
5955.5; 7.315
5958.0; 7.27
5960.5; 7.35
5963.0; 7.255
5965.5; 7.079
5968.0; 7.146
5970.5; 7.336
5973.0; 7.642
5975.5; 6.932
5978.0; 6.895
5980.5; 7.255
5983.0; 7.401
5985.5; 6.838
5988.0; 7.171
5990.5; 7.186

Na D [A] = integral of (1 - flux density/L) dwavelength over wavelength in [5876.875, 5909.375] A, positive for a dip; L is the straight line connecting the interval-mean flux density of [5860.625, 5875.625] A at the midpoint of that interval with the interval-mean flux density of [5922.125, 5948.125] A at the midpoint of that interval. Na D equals 6.2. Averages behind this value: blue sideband 7.21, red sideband 7.19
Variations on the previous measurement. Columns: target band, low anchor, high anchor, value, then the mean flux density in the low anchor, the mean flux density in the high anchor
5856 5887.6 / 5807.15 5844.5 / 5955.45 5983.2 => 2.2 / 7.48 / 7.23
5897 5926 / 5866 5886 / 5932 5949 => 0.5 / 7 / 7.21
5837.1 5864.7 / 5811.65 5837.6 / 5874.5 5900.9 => -1.9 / 7.53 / 5.57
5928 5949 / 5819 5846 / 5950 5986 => 0.2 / 7.36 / 7.2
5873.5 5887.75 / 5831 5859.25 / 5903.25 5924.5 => 1.1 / 7.21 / 7.2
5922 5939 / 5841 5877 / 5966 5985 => 0.1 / 7.23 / 7.21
